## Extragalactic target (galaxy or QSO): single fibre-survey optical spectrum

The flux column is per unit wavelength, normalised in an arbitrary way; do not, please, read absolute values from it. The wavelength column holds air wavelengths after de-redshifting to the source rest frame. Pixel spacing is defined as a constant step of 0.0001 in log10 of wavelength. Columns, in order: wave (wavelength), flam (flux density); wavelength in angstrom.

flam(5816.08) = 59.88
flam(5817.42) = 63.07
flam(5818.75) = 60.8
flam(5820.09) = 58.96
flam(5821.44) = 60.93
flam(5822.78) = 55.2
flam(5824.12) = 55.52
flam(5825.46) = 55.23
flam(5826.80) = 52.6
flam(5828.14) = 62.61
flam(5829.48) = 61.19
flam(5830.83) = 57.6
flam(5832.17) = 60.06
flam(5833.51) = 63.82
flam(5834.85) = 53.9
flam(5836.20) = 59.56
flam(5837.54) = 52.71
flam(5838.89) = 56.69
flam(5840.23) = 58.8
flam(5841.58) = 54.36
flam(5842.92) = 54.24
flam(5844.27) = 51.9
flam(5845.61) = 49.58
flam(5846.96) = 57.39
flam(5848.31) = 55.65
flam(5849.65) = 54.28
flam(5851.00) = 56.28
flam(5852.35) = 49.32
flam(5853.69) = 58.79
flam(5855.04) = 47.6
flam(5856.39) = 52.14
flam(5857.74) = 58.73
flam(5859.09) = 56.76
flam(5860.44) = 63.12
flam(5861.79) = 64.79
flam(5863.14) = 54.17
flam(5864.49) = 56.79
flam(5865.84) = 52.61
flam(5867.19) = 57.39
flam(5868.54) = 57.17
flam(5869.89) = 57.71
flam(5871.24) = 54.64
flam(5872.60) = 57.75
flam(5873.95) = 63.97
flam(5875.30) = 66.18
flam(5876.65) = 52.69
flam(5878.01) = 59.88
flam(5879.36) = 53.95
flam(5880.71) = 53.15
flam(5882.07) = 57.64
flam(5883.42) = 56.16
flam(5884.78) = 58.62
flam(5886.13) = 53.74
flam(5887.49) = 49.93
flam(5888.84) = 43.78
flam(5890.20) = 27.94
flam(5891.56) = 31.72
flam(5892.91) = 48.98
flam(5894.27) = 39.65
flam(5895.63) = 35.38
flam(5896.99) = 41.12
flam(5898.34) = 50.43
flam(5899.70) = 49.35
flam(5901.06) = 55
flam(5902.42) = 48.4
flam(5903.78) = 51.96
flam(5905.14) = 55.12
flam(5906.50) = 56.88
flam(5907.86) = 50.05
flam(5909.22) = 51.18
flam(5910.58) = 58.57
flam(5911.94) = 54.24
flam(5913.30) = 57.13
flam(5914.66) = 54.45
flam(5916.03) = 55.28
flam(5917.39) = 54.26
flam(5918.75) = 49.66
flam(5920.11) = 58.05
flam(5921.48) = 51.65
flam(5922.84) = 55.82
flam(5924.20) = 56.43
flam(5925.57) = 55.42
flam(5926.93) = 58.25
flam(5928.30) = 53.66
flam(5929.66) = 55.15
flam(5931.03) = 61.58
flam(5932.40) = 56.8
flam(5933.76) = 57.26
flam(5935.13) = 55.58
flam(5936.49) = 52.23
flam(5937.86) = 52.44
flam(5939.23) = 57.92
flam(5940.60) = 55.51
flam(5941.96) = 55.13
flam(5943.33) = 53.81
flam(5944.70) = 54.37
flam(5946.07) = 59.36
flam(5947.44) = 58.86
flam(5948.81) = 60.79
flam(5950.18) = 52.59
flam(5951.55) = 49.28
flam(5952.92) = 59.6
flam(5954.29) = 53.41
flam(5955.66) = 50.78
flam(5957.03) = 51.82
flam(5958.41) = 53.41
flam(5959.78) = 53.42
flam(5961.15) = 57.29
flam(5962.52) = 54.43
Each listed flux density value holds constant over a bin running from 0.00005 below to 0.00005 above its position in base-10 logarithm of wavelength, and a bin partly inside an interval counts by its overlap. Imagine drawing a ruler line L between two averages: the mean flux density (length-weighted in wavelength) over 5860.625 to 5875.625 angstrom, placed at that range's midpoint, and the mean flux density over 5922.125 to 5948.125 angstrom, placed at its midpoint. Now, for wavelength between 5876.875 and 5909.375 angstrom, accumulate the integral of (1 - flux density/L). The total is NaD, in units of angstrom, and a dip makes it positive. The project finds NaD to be 4.7 angstrom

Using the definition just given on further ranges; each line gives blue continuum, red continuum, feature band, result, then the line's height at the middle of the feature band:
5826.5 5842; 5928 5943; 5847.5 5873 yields 0.6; 57.4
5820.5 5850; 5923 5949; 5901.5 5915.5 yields 0.6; 56.3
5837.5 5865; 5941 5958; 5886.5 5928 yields 3.7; 55.2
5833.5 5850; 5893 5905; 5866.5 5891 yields -2.2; 49.9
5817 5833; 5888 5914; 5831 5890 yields -2.5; 53.6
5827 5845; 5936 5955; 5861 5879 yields -0.4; 56.7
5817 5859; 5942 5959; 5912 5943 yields -0.1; 55.2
